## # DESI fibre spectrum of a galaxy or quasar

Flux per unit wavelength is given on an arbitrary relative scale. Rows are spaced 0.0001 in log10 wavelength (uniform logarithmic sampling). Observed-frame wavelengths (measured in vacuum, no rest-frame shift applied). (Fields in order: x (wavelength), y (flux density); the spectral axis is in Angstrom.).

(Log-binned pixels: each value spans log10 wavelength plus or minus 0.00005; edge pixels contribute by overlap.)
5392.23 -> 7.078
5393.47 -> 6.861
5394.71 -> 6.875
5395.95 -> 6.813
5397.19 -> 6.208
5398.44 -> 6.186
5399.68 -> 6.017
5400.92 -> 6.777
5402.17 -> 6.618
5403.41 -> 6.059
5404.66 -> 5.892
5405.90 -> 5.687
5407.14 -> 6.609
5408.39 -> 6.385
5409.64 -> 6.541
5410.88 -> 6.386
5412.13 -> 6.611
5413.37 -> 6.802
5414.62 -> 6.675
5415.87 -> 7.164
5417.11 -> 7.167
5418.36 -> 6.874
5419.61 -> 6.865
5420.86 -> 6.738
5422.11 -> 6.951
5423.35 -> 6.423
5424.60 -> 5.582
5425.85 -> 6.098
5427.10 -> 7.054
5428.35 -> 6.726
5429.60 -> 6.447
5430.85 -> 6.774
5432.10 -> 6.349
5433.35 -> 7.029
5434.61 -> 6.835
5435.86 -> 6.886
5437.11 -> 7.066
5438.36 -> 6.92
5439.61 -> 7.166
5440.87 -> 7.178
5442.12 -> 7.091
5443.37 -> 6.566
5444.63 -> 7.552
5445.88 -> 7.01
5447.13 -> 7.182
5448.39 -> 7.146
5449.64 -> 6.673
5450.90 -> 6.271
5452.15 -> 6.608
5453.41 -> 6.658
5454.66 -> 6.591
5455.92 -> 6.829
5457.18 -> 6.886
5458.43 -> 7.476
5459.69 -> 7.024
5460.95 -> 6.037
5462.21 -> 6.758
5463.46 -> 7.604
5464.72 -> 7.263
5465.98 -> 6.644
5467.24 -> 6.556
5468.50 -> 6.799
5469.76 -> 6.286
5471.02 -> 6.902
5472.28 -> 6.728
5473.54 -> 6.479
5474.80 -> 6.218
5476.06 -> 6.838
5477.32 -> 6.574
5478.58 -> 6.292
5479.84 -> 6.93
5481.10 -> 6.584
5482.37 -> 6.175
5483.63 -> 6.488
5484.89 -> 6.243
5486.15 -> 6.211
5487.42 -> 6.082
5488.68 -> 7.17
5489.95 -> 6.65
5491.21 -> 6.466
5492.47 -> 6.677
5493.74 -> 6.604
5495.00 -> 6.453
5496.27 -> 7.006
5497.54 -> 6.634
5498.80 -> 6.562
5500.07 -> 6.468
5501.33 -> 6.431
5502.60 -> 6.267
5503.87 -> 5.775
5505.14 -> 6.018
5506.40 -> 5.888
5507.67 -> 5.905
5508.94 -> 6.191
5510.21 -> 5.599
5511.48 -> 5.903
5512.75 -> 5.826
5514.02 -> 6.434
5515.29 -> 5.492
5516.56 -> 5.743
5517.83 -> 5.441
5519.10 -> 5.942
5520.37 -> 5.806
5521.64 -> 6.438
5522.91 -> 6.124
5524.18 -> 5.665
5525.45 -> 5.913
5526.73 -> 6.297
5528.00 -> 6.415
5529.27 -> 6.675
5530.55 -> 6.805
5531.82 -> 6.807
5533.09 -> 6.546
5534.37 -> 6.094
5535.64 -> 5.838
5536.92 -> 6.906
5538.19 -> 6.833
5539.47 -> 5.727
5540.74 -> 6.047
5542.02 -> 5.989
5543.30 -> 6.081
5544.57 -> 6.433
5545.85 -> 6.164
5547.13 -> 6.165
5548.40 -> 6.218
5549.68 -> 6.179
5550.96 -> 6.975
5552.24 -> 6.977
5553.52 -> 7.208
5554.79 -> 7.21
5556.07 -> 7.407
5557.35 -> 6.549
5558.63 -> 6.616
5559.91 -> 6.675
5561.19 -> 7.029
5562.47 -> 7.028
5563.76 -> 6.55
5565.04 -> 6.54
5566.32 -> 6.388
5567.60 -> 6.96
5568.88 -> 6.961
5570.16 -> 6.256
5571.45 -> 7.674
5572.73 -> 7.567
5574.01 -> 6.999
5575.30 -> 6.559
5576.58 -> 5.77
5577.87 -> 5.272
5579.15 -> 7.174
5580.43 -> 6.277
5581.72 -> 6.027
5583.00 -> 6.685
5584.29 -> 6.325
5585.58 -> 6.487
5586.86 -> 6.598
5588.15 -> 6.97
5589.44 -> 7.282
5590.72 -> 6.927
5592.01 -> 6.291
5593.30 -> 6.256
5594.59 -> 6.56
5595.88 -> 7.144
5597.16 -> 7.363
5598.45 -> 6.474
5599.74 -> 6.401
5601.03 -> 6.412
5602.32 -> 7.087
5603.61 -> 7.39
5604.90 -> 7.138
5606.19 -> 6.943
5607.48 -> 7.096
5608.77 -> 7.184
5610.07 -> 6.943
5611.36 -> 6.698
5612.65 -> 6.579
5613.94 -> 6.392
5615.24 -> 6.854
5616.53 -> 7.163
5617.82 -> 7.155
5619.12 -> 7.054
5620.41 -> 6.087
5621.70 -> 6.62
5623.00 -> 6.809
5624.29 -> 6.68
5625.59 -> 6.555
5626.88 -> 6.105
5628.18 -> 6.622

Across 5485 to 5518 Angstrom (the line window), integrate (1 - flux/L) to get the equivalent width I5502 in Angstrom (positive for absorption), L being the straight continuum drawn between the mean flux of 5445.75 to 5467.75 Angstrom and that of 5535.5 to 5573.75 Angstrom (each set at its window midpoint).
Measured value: 2.5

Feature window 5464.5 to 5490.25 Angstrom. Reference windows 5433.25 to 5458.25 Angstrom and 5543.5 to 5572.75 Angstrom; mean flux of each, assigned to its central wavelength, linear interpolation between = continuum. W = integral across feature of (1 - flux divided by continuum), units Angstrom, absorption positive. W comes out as 1.1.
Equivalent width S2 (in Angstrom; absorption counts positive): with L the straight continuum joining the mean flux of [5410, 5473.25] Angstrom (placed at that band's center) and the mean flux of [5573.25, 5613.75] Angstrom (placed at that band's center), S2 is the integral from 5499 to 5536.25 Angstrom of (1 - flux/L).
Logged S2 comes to 3.5 Angstrom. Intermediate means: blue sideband 6.8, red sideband 6.69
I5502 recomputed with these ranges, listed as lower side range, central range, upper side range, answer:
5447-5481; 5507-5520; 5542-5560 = 1.60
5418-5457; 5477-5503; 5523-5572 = 0.55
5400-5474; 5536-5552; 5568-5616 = 0.98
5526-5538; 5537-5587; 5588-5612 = 0.58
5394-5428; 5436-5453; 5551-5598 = -0.99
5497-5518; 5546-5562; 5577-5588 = -1.29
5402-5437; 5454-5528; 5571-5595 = 2.19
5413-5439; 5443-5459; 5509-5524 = -0.94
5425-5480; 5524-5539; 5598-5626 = 0.85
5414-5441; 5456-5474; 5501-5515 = -1.16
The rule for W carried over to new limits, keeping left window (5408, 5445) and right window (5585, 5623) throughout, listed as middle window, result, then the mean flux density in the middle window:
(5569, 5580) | 0.22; 6.67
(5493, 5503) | 0.32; 6.56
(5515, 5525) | 1.39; 5.85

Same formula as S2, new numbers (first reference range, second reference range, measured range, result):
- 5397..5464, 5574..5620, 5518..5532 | 1.02 Angstrom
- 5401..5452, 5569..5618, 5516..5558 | 2.35 Angstrom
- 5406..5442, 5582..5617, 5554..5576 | -0.33 Angstrom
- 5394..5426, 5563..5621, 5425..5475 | -1.91 Angstrom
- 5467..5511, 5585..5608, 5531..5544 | 0.61 Angstrom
